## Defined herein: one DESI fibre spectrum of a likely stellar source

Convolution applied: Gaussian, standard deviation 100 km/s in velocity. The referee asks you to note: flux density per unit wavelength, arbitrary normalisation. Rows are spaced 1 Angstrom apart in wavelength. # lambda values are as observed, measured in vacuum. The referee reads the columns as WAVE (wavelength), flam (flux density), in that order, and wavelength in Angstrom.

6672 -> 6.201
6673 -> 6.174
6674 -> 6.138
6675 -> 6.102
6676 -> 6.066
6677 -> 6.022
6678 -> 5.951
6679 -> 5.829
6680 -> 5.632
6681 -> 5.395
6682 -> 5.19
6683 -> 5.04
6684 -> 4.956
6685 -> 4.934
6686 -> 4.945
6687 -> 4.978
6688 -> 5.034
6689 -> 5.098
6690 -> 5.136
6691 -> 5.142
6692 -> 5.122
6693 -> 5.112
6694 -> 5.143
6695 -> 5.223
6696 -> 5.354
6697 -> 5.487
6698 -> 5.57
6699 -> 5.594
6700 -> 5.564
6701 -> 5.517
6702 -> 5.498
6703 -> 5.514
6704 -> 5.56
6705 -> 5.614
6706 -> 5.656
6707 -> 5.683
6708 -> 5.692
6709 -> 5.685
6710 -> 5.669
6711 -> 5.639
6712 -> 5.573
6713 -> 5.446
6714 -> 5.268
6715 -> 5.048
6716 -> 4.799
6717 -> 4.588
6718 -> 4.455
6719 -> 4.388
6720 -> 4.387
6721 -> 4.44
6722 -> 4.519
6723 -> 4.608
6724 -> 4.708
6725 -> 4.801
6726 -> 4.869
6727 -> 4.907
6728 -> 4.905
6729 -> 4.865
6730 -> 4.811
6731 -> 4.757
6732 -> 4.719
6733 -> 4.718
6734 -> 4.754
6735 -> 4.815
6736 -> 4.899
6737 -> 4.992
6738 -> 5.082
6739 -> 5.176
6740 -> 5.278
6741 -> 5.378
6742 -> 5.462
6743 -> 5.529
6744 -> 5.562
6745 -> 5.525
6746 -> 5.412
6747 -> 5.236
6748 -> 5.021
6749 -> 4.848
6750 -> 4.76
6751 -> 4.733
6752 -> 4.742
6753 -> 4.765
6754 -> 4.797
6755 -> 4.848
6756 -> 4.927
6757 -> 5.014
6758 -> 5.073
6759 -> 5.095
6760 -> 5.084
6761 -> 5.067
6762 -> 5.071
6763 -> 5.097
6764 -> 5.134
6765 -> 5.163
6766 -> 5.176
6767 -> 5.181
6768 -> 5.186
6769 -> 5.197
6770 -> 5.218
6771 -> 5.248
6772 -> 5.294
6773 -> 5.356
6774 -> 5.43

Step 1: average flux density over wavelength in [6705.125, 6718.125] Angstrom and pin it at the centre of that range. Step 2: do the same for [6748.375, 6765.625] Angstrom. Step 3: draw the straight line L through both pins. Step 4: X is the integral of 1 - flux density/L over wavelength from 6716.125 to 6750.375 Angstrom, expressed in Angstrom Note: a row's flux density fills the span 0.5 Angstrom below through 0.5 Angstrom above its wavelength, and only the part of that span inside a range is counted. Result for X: 1.62 Angstrom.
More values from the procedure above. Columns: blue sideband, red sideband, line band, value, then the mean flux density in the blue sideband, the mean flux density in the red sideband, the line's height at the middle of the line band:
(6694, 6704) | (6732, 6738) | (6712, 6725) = 1.0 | 5.47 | 4.85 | 5.13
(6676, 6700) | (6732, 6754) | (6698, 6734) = 0.6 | 5.32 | 5.07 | 5.19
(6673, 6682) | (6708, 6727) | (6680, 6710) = 0.7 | 5.87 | 4.96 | 5.47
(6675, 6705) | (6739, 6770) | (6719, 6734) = 1.5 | 5.38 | 5.11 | 5.23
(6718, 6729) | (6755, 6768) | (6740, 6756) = -0.6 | 4.65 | 5.08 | 4.93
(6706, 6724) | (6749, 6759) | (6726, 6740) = 0.2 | 5.06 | 4.86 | 4.97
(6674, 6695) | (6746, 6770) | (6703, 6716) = -0.7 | 5.36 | 5.02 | 5.24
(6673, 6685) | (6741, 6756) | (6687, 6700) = 0.7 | 5.66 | 5.09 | 5.54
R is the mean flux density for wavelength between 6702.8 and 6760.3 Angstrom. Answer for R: 5.05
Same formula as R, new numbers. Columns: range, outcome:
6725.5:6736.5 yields 4.82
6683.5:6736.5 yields 5.1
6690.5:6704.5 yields 5.39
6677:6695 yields 5.24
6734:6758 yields 5.07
